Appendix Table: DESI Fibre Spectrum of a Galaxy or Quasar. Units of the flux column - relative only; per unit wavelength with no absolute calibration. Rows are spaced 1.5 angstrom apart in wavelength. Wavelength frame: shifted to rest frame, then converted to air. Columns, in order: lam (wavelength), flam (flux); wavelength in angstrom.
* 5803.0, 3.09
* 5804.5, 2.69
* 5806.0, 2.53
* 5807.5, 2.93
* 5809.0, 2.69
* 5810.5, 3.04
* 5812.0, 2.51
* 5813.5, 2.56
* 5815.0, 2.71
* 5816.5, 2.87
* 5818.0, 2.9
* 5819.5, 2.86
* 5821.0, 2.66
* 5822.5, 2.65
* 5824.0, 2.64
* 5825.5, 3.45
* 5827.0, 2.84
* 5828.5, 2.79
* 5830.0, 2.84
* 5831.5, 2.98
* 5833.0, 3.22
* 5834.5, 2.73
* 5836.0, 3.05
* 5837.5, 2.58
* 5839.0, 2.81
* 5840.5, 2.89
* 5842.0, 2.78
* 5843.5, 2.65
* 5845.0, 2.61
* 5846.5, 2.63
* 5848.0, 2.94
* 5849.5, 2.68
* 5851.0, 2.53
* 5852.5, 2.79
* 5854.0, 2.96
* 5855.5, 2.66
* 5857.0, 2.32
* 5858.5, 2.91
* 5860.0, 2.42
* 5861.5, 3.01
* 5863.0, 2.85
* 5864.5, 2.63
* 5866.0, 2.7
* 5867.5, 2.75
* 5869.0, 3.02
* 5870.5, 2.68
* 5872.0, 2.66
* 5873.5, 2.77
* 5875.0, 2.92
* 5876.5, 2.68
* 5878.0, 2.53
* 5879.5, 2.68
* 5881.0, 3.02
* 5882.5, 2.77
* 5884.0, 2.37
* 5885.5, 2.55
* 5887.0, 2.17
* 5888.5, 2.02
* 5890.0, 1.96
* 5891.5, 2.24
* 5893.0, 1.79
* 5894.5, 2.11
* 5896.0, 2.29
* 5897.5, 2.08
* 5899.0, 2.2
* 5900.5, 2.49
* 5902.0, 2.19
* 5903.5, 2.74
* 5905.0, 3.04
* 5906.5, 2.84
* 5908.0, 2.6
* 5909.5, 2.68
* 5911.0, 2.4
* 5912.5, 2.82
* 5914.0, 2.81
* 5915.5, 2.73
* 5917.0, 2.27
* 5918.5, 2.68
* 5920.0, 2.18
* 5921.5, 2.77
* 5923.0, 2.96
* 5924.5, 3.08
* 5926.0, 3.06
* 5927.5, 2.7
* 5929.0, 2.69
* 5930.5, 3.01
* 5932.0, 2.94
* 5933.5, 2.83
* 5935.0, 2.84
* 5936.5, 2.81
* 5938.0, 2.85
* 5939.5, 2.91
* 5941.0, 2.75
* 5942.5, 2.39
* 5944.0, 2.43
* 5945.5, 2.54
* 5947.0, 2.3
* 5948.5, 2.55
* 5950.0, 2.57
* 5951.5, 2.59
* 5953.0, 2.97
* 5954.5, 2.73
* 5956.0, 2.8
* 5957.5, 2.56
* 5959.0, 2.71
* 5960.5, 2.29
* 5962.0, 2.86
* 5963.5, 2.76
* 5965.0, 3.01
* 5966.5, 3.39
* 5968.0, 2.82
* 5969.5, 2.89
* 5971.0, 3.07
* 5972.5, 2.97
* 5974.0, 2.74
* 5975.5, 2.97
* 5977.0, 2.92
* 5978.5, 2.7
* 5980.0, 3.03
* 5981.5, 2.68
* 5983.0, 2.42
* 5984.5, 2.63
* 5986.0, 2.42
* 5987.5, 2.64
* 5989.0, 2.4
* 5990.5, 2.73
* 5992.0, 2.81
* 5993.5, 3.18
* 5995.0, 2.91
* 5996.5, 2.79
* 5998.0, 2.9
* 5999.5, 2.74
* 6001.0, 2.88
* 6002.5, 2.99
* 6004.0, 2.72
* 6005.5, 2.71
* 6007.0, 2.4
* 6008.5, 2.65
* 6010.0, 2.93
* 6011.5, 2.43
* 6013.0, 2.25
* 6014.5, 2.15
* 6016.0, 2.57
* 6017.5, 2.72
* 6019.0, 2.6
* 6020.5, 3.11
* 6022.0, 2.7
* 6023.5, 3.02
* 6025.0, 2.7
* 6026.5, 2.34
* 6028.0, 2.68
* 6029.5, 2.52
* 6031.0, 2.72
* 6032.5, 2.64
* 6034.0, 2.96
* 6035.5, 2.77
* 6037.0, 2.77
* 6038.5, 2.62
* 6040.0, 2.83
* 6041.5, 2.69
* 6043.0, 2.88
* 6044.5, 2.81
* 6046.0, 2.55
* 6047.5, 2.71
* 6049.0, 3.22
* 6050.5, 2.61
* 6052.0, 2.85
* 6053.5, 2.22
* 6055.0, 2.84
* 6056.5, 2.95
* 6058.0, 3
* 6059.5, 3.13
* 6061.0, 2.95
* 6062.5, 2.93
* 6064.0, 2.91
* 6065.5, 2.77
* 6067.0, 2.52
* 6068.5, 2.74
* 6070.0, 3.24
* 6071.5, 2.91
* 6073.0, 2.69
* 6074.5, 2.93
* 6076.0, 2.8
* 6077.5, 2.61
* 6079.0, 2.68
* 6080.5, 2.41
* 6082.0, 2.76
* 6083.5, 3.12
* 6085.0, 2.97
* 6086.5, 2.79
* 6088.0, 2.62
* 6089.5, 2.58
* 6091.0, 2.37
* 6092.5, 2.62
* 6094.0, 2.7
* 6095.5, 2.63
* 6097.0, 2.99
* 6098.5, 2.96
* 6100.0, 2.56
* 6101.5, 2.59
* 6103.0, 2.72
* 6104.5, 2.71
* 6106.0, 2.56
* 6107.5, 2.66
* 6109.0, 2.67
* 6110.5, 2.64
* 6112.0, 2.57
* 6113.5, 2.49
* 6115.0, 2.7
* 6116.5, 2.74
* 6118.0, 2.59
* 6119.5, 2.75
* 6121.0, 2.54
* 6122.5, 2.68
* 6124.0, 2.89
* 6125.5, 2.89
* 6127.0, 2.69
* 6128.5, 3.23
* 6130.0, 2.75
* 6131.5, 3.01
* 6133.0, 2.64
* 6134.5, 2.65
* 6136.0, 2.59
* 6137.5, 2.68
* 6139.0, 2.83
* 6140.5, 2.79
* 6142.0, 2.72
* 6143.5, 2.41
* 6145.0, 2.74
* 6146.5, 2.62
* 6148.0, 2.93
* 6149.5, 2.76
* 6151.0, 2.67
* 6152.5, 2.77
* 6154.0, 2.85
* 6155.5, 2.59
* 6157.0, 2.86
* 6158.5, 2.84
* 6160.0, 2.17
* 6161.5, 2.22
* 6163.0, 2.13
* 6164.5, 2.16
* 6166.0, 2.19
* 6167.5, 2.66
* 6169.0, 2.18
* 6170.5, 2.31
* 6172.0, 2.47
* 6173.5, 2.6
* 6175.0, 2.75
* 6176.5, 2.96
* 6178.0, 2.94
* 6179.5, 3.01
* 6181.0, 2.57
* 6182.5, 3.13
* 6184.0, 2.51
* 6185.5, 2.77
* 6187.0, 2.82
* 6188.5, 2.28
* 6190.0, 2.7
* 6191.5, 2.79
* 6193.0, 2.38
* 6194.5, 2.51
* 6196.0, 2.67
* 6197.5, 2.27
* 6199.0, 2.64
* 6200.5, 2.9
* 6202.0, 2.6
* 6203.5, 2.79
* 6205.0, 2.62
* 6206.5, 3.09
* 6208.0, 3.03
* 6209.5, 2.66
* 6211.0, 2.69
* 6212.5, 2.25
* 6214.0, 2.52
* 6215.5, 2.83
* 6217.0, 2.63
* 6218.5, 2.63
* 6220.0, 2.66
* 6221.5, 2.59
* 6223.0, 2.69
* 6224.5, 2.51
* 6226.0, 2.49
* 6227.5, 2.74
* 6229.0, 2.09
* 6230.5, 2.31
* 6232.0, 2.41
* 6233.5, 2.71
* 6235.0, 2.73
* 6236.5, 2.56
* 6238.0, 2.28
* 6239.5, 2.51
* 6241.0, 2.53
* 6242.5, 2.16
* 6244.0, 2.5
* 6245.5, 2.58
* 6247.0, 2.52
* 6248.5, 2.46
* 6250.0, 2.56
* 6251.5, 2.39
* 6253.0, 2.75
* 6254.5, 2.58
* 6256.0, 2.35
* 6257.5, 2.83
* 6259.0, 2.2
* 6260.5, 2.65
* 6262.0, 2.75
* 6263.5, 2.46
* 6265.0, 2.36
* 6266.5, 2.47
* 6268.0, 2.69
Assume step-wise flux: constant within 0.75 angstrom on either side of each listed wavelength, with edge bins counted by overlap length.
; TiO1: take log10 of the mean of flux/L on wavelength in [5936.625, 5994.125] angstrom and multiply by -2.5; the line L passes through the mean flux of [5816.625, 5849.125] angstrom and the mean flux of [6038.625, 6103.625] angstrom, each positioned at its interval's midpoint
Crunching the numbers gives 0.03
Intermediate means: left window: 2.83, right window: 2.77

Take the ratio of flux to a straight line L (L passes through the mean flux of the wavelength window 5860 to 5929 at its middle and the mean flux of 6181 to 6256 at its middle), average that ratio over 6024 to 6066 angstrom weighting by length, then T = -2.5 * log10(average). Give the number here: -0.074 mag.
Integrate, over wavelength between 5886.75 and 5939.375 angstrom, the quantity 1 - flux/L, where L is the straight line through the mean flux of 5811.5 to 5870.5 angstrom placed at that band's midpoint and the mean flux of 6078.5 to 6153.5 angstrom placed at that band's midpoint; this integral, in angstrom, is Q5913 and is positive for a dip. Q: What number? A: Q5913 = 3.5 angstrom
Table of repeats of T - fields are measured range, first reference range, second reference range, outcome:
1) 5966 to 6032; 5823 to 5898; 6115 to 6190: -0.03 mag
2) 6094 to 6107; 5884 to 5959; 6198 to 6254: -0.05 mag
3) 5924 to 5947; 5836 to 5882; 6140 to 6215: -0.02 mag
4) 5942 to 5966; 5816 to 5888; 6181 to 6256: 0.03 mag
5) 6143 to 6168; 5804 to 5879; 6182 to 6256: 0.02 mag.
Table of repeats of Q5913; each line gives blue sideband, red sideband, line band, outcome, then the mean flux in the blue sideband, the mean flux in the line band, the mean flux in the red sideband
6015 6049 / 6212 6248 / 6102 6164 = -1.3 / 2.73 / 2.68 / 2.52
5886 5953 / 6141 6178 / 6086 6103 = -0.7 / 2.57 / 2.67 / 2.57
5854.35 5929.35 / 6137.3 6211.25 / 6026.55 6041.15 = -0.5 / 2.59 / 2.7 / 2.64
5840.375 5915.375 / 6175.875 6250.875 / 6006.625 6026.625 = -0.2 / 2.6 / 2.62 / 2.61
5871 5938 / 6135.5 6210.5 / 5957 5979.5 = -2.1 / 2.59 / 2.85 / 2.64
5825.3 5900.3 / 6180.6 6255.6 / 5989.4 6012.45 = -1.3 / 2.64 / 2.77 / 2.59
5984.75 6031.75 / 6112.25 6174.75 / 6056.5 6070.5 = -1.3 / 2.69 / 2.91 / 2.63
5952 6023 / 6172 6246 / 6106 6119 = 0.2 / 2.75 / 2.63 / 2.62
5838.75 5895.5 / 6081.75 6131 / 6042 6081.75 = -1.5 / 2.61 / 2.8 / 2.72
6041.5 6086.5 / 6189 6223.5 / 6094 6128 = 0.8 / 2.82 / 2.7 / 2.66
